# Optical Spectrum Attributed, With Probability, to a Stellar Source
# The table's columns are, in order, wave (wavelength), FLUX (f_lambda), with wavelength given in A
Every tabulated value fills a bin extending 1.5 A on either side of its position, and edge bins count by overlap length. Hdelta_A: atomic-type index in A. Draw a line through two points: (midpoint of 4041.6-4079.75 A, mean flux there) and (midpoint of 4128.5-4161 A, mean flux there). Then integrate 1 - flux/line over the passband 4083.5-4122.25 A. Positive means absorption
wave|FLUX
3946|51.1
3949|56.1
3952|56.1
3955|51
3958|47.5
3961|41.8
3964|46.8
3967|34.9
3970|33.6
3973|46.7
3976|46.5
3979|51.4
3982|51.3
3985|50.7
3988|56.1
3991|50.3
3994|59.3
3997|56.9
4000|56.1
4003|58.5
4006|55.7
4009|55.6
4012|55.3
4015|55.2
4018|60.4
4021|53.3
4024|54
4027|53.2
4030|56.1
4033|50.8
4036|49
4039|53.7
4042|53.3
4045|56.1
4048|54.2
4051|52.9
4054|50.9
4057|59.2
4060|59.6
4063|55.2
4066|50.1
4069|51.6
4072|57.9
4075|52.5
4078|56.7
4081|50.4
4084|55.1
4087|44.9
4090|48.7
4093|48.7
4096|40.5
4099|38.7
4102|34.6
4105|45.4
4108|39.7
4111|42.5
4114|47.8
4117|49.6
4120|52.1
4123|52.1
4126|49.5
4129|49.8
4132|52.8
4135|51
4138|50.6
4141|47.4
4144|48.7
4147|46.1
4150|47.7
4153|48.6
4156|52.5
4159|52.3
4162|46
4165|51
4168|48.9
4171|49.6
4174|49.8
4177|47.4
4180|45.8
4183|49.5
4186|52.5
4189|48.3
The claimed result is 5.2 A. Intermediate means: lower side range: 54.6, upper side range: 49.7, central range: 45.1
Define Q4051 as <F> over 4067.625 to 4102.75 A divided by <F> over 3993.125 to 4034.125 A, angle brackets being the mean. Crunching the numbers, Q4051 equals 0.9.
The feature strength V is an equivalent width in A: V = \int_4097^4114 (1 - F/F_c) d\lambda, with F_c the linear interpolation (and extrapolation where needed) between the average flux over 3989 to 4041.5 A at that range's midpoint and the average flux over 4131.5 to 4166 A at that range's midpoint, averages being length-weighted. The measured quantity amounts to 3.4 A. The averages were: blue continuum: 54.9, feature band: 40.9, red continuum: 49.4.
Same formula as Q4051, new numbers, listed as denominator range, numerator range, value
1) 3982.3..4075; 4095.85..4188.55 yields 0.88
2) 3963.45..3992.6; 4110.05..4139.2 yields 1.06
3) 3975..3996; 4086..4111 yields 0.81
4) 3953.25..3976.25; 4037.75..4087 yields 1.24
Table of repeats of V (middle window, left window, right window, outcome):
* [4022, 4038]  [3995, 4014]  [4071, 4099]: 0.5 A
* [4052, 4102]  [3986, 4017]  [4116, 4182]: 1.8 A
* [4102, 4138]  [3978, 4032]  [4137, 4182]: 1.7 A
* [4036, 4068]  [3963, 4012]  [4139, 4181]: -2.7 A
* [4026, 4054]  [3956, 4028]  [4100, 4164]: -1.7 A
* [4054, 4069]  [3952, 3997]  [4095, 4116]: -3.9 A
